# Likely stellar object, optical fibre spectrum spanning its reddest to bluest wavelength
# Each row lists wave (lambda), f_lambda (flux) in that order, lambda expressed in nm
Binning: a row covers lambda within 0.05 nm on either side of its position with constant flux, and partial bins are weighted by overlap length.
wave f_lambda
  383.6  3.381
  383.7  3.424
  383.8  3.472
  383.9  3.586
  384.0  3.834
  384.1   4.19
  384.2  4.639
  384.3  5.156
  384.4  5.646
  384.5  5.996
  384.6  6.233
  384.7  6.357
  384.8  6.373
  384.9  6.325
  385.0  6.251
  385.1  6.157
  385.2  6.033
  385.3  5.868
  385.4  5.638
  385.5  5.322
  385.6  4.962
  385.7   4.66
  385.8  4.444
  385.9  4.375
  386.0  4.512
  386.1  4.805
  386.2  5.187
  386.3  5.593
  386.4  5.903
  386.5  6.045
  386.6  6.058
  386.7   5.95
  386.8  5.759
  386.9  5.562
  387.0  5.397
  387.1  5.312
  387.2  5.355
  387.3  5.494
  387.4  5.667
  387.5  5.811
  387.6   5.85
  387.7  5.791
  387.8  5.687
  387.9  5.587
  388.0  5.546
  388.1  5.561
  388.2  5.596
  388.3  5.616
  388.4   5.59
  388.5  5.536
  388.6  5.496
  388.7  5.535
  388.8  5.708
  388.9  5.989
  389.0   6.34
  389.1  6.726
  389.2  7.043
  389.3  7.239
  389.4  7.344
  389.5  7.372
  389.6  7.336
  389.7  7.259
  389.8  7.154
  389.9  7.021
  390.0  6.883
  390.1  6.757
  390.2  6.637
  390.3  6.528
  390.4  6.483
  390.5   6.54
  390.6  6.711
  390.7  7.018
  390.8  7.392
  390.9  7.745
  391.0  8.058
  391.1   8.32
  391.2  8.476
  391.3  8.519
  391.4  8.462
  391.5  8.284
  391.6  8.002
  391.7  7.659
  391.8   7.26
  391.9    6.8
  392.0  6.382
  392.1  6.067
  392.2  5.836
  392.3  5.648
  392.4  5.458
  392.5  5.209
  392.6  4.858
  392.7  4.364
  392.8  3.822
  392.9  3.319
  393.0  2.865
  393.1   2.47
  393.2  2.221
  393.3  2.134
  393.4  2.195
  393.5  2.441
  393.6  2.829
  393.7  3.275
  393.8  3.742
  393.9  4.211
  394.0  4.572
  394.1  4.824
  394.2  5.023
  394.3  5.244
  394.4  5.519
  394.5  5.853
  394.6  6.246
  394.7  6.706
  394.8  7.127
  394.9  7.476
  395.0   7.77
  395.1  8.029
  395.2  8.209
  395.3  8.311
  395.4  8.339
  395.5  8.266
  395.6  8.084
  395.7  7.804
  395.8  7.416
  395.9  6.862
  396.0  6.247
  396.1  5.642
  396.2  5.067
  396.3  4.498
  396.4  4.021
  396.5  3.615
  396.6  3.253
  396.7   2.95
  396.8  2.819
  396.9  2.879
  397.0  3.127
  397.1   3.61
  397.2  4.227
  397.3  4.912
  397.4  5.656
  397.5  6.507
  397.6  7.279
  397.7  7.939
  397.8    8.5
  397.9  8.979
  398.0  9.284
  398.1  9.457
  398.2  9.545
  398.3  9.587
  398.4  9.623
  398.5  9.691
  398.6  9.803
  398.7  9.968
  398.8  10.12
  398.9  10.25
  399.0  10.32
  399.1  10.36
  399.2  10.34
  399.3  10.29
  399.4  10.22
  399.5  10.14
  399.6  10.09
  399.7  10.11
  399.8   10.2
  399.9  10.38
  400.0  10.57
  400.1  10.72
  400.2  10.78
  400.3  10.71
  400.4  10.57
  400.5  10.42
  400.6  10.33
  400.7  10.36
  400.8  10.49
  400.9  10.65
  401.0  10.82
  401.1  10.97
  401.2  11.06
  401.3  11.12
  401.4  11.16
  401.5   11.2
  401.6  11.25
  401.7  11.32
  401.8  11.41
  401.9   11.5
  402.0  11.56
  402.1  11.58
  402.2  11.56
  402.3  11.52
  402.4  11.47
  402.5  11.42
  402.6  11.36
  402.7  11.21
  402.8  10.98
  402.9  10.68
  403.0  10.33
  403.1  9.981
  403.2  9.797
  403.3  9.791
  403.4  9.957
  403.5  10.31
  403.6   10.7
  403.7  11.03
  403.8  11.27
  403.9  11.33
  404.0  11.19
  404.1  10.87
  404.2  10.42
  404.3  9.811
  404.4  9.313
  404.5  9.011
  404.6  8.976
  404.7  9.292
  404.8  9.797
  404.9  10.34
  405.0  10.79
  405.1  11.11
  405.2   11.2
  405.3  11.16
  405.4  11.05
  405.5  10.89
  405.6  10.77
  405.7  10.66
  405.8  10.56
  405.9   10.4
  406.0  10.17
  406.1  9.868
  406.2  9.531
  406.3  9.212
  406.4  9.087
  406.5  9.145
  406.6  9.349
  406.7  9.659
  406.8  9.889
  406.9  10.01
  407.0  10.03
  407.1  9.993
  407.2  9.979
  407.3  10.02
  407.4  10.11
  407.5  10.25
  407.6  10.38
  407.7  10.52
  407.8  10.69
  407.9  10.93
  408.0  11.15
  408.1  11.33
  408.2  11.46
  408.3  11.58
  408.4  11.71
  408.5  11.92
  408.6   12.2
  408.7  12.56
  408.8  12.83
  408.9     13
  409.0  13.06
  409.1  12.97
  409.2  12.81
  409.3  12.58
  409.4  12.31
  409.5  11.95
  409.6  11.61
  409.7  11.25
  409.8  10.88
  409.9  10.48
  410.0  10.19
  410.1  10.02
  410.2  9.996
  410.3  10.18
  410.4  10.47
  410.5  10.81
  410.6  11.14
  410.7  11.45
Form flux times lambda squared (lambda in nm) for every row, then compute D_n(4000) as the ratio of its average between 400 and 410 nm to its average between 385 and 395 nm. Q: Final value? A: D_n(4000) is 2.0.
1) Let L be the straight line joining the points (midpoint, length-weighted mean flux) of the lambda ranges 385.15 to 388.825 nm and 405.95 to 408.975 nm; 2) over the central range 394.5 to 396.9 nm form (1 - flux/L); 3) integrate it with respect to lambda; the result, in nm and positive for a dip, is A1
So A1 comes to 0.45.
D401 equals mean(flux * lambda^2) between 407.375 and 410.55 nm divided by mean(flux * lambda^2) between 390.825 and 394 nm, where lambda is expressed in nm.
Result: 2.30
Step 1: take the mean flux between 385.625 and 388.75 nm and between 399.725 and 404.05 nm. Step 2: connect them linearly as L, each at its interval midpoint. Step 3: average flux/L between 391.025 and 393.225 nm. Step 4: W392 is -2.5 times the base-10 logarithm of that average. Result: 0.20 mag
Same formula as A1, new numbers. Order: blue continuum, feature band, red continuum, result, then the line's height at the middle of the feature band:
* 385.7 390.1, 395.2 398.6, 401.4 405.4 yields 0.84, 8.7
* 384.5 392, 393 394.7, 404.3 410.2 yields 0.82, 7.61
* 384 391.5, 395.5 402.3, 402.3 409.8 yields 0.24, 8.95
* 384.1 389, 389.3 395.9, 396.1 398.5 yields -0.42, 5.84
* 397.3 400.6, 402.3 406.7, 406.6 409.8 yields 0.09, 10.6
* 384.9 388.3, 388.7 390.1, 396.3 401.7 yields -0.13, 6.24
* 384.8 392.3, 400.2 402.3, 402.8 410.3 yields -0.36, 9.39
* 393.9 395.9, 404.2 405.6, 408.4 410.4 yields -0.01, 10.2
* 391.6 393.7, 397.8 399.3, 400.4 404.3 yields -0.25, 8.4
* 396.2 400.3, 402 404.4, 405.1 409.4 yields -0.32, 9.55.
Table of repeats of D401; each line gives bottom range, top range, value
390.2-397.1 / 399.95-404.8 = 1.96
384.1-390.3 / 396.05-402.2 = 1.59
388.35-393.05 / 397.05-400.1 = 1.43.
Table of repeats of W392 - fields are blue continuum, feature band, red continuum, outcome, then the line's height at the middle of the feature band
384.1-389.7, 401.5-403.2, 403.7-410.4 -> -0.17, 9.58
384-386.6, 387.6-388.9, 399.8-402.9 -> 0.15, 6.47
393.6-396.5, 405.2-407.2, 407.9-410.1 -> 0.06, 10.7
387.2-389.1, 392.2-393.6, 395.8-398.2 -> 0.48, 5.68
